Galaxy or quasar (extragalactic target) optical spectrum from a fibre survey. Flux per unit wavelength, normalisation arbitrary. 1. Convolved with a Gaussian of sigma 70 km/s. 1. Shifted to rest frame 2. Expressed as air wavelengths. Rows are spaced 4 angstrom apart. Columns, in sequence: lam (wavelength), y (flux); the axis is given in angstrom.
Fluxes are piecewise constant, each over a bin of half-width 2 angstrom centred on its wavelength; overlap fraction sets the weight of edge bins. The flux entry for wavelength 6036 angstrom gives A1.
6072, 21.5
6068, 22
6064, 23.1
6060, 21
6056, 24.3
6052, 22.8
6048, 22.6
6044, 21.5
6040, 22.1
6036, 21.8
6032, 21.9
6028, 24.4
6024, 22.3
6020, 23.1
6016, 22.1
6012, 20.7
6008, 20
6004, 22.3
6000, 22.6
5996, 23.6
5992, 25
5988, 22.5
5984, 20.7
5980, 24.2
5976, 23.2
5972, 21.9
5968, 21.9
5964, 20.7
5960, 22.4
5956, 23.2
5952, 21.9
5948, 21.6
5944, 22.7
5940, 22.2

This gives 21.8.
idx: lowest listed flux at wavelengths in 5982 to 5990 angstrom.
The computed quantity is 20.7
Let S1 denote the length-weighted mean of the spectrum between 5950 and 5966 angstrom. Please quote 22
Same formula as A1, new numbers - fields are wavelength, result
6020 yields 23.1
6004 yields 22.3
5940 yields 22.2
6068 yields 22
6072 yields 21.5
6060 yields 21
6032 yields 21.9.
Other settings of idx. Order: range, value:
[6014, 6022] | 22.1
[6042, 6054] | 21.5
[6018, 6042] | 21.8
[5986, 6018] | 20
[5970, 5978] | 21.9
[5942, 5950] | 21.6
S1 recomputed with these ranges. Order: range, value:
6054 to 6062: 22.6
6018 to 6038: 22.7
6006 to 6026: 21.6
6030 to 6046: 21.8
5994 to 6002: 23.1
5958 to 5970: 21.7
